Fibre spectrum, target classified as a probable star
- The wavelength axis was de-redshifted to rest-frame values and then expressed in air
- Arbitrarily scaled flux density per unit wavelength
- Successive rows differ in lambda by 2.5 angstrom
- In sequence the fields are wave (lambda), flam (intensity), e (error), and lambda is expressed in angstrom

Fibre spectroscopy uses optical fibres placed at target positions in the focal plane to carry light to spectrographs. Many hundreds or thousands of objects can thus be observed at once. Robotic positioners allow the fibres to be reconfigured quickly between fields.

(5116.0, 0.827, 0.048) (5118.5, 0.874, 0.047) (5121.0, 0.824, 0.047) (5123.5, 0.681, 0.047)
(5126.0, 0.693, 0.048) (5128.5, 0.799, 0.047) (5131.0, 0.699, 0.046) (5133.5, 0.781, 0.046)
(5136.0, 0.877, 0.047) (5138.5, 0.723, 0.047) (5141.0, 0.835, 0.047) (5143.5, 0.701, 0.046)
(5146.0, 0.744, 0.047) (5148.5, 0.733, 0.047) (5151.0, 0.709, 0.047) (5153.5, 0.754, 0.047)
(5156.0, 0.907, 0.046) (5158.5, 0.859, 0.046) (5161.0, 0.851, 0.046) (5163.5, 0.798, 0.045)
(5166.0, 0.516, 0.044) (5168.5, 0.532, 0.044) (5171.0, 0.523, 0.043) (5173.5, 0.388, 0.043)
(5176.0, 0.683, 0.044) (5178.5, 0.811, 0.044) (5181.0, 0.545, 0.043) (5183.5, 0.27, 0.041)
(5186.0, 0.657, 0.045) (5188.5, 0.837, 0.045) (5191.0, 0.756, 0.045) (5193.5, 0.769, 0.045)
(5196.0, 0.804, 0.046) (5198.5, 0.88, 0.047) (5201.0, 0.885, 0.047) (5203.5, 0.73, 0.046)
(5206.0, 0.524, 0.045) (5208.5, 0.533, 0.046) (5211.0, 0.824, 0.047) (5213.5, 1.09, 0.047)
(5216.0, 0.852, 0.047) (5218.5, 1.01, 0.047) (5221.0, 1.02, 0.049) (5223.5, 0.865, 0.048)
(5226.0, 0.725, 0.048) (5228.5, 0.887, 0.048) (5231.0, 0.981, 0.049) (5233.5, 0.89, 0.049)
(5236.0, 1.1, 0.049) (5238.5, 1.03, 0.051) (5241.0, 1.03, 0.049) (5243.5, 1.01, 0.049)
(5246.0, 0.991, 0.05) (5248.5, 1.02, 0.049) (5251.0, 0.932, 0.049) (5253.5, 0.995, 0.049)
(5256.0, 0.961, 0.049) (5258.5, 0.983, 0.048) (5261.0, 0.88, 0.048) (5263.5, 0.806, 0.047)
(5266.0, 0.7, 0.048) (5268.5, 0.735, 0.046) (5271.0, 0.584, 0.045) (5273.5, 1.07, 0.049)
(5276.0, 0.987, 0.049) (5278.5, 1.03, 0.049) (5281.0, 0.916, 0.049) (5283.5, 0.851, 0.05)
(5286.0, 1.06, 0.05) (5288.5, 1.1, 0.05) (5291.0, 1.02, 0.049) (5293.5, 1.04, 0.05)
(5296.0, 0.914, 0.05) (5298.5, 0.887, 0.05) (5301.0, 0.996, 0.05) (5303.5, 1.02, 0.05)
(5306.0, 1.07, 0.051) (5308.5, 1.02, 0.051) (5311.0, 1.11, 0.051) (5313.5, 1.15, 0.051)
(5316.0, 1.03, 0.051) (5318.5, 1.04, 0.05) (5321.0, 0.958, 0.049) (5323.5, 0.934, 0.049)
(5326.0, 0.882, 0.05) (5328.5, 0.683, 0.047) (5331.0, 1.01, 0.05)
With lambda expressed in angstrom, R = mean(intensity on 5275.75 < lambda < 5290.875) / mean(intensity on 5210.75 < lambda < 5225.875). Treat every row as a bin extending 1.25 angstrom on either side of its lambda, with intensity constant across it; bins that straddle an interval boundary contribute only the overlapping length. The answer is 1.06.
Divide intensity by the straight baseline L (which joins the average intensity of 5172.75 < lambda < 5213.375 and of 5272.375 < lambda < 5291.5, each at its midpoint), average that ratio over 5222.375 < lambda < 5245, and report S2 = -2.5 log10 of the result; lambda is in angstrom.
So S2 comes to -0.134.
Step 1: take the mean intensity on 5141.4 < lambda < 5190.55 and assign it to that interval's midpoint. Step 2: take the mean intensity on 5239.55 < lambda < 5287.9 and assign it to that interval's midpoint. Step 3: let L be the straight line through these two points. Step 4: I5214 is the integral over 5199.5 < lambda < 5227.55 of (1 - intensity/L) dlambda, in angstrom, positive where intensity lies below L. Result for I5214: -0.9 angstrom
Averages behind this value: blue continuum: 0.679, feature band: 0.825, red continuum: 0.926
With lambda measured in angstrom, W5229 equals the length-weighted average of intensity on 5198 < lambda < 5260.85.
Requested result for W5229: 0.91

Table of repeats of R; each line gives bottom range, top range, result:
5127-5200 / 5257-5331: 1.32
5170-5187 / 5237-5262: 1.78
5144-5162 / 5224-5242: 1.20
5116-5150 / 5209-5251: 1.24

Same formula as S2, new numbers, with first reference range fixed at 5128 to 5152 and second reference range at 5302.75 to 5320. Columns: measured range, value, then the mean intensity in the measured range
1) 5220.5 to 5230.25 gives 0.05 mag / 0.869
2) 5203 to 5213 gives 0.28 mag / 0.68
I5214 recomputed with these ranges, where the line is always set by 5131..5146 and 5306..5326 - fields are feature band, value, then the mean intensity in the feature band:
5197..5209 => 1.96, 0.723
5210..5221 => -0.89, 0.955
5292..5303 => 0.40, 0.965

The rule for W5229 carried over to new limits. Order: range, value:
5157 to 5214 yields 0.694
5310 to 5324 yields 1.04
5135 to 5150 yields 0.766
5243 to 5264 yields 0.956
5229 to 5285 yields 0.931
